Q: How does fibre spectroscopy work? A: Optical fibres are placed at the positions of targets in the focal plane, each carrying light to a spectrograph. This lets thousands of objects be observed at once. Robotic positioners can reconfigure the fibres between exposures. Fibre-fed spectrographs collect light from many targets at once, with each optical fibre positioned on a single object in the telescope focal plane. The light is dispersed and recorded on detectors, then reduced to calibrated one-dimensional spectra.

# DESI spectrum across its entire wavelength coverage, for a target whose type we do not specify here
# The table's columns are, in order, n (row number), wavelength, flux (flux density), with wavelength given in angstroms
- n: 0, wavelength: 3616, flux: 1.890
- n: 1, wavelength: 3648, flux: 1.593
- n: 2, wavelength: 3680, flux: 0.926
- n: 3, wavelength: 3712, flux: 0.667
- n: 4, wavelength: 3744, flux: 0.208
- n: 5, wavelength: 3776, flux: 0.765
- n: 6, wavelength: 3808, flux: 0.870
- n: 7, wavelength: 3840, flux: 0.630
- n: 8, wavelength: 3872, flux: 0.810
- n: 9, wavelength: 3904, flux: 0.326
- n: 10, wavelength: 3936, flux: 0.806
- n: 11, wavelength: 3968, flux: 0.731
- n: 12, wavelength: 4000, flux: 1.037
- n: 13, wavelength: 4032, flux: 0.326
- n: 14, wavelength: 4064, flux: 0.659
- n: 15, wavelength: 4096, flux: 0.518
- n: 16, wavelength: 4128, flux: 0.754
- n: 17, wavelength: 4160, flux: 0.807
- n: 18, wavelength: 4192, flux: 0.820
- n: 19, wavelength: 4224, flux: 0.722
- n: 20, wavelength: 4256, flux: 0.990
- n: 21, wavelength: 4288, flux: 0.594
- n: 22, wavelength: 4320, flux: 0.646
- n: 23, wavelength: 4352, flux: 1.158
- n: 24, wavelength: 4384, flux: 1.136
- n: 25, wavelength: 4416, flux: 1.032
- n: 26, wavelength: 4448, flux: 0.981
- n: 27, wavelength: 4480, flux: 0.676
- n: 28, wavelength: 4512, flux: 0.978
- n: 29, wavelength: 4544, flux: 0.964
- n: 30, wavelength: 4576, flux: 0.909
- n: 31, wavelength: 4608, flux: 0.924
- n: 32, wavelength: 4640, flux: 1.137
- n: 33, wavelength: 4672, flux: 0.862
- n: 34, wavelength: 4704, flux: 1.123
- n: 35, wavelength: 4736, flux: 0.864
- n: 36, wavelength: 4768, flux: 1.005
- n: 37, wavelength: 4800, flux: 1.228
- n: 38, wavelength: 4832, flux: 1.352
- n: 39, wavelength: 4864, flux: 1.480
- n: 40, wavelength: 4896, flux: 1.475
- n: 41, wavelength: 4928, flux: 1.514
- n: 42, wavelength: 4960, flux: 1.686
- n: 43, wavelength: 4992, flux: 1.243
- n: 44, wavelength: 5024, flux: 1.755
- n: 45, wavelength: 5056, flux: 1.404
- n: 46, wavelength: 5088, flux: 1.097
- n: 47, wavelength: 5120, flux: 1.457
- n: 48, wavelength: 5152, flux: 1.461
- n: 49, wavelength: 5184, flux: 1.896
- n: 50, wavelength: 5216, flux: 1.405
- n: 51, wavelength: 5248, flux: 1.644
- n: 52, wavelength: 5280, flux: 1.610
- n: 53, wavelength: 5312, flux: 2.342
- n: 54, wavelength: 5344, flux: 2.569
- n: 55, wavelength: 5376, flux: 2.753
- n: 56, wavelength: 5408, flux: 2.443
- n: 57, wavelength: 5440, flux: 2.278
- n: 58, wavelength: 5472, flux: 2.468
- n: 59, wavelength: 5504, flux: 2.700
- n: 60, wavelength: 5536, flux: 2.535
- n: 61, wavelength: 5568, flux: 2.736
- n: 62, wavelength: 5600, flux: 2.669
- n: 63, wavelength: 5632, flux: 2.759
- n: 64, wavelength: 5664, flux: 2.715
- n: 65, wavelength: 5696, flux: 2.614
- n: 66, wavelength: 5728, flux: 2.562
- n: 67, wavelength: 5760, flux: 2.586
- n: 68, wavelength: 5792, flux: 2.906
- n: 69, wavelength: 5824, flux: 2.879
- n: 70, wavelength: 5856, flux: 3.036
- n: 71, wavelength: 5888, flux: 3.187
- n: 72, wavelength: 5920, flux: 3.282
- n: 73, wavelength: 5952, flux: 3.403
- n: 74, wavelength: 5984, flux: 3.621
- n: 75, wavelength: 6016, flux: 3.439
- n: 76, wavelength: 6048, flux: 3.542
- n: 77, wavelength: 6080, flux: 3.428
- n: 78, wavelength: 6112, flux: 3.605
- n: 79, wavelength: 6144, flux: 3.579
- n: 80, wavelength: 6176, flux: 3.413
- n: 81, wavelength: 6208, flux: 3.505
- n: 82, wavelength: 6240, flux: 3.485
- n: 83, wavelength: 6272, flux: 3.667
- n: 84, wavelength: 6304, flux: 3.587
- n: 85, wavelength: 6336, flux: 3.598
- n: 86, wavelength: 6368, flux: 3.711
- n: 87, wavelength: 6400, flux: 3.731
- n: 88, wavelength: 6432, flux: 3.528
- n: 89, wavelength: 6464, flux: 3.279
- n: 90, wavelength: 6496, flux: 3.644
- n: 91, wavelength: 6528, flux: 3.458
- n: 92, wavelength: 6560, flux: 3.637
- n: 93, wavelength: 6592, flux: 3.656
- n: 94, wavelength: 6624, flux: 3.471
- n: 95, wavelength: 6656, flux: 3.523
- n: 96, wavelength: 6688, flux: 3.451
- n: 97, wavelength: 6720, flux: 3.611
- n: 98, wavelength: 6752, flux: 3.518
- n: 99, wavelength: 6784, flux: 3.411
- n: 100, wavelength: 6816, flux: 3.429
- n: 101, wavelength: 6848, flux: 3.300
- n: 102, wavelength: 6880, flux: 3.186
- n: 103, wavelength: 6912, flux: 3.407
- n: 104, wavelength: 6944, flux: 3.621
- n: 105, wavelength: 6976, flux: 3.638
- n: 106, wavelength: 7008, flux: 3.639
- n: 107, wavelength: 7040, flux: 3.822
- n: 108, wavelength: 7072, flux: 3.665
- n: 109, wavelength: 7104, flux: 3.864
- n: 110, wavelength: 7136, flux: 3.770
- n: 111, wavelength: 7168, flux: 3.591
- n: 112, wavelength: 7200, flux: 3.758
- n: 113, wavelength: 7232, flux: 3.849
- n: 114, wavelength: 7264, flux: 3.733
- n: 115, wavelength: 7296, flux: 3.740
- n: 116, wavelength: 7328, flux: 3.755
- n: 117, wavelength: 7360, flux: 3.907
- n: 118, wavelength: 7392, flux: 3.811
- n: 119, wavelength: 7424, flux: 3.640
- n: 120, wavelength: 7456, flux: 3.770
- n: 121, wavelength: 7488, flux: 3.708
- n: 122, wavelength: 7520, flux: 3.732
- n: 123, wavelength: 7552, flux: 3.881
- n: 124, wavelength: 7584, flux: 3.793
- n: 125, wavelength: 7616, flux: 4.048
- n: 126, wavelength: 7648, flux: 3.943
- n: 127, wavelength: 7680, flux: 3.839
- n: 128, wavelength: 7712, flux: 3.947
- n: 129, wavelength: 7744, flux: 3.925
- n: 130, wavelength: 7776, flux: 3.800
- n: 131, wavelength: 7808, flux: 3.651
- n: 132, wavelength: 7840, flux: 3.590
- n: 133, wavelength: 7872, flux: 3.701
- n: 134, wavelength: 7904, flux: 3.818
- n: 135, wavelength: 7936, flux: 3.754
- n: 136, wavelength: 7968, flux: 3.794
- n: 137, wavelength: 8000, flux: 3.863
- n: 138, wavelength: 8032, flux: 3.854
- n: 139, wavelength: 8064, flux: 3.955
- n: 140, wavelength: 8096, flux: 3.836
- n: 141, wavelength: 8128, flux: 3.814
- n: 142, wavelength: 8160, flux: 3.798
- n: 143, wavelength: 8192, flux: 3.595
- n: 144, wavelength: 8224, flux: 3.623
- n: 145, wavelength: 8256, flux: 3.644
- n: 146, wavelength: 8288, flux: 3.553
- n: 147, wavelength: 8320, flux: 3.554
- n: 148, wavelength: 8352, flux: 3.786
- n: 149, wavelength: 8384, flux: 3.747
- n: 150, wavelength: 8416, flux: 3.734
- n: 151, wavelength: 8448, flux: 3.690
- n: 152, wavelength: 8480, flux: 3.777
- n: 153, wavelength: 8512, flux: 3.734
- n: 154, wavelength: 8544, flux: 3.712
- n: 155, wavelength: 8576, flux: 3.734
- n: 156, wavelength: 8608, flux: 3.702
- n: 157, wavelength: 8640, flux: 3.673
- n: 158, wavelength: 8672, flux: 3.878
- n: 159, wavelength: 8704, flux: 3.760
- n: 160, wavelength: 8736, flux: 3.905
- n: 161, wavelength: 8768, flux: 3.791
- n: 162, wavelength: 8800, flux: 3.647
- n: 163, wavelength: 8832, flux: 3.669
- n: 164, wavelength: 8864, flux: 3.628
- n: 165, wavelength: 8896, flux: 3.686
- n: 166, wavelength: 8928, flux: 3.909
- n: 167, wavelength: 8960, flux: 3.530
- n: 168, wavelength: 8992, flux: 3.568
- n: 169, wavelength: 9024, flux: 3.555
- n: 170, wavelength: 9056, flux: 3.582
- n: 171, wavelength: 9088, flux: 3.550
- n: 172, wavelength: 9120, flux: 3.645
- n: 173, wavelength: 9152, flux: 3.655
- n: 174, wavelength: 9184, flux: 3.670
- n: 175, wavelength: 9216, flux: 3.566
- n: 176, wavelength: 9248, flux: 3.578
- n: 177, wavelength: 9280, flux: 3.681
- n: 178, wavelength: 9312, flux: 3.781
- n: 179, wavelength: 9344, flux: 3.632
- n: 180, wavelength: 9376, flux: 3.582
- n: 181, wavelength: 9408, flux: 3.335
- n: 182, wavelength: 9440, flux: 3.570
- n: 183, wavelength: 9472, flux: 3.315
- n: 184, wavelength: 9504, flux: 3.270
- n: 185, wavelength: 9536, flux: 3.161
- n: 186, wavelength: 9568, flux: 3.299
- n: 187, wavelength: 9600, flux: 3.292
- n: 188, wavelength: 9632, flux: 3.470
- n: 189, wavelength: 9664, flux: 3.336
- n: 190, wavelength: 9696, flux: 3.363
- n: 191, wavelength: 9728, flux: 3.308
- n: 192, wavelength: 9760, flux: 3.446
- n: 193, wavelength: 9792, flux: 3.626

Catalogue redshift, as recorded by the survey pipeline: 0.327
